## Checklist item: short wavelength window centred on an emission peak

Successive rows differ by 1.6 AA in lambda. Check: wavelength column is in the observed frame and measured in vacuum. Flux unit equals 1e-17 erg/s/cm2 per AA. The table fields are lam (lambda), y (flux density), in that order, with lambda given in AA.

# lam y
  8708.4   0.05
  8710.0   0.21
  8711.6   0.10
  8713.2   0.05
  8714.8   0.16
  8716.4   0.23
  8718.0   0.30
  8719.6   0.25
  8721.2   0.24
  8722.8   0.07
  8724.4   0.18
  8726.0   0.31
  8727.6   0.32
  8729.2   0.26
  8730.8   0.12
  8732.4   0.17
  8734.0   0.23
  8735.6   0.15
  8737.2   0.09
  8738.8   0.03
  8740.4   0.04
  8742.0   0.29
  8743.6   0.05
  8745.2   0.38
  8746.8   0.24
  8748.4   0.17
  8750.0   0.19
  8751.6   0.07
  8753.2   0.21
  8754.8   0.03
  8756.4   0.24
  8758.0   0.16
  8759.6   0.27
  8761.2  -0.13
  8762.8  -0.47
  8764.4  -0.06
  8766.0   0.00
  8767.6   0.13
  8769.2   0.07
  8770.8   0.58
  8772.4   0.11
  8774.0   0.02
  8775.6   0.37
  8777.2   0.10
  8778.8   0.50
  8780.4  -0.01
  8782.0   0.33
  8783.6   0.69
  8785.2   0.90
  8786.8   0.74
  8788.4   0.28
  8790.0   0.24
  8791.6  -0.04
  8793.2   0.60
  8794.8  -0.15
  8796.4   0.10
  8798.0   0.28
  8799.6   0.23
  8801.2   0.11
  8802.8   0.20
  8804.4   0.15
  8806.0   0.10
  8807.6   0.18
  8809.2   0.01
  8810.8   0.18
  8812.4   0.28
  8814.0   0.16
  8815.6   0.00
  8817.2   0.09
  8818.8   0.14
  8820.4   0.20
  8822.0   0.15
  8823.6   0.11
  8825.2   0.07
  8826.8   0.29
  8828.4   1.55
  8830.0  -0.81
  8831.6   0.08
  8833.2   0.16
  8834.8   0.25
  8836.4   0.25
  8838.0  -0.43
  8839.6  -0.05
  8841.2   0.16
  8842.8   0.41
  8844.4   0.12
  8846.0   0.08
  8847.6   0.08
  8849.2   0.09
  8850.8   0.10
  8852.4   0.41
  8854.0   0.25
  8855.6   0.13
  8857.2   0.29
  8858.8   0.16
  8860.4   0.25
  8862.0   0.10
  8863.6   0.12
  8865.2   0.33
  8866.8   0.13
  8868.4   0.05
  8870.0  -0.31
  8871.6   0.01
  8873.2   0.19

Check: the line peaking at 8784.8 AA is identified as H-beta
